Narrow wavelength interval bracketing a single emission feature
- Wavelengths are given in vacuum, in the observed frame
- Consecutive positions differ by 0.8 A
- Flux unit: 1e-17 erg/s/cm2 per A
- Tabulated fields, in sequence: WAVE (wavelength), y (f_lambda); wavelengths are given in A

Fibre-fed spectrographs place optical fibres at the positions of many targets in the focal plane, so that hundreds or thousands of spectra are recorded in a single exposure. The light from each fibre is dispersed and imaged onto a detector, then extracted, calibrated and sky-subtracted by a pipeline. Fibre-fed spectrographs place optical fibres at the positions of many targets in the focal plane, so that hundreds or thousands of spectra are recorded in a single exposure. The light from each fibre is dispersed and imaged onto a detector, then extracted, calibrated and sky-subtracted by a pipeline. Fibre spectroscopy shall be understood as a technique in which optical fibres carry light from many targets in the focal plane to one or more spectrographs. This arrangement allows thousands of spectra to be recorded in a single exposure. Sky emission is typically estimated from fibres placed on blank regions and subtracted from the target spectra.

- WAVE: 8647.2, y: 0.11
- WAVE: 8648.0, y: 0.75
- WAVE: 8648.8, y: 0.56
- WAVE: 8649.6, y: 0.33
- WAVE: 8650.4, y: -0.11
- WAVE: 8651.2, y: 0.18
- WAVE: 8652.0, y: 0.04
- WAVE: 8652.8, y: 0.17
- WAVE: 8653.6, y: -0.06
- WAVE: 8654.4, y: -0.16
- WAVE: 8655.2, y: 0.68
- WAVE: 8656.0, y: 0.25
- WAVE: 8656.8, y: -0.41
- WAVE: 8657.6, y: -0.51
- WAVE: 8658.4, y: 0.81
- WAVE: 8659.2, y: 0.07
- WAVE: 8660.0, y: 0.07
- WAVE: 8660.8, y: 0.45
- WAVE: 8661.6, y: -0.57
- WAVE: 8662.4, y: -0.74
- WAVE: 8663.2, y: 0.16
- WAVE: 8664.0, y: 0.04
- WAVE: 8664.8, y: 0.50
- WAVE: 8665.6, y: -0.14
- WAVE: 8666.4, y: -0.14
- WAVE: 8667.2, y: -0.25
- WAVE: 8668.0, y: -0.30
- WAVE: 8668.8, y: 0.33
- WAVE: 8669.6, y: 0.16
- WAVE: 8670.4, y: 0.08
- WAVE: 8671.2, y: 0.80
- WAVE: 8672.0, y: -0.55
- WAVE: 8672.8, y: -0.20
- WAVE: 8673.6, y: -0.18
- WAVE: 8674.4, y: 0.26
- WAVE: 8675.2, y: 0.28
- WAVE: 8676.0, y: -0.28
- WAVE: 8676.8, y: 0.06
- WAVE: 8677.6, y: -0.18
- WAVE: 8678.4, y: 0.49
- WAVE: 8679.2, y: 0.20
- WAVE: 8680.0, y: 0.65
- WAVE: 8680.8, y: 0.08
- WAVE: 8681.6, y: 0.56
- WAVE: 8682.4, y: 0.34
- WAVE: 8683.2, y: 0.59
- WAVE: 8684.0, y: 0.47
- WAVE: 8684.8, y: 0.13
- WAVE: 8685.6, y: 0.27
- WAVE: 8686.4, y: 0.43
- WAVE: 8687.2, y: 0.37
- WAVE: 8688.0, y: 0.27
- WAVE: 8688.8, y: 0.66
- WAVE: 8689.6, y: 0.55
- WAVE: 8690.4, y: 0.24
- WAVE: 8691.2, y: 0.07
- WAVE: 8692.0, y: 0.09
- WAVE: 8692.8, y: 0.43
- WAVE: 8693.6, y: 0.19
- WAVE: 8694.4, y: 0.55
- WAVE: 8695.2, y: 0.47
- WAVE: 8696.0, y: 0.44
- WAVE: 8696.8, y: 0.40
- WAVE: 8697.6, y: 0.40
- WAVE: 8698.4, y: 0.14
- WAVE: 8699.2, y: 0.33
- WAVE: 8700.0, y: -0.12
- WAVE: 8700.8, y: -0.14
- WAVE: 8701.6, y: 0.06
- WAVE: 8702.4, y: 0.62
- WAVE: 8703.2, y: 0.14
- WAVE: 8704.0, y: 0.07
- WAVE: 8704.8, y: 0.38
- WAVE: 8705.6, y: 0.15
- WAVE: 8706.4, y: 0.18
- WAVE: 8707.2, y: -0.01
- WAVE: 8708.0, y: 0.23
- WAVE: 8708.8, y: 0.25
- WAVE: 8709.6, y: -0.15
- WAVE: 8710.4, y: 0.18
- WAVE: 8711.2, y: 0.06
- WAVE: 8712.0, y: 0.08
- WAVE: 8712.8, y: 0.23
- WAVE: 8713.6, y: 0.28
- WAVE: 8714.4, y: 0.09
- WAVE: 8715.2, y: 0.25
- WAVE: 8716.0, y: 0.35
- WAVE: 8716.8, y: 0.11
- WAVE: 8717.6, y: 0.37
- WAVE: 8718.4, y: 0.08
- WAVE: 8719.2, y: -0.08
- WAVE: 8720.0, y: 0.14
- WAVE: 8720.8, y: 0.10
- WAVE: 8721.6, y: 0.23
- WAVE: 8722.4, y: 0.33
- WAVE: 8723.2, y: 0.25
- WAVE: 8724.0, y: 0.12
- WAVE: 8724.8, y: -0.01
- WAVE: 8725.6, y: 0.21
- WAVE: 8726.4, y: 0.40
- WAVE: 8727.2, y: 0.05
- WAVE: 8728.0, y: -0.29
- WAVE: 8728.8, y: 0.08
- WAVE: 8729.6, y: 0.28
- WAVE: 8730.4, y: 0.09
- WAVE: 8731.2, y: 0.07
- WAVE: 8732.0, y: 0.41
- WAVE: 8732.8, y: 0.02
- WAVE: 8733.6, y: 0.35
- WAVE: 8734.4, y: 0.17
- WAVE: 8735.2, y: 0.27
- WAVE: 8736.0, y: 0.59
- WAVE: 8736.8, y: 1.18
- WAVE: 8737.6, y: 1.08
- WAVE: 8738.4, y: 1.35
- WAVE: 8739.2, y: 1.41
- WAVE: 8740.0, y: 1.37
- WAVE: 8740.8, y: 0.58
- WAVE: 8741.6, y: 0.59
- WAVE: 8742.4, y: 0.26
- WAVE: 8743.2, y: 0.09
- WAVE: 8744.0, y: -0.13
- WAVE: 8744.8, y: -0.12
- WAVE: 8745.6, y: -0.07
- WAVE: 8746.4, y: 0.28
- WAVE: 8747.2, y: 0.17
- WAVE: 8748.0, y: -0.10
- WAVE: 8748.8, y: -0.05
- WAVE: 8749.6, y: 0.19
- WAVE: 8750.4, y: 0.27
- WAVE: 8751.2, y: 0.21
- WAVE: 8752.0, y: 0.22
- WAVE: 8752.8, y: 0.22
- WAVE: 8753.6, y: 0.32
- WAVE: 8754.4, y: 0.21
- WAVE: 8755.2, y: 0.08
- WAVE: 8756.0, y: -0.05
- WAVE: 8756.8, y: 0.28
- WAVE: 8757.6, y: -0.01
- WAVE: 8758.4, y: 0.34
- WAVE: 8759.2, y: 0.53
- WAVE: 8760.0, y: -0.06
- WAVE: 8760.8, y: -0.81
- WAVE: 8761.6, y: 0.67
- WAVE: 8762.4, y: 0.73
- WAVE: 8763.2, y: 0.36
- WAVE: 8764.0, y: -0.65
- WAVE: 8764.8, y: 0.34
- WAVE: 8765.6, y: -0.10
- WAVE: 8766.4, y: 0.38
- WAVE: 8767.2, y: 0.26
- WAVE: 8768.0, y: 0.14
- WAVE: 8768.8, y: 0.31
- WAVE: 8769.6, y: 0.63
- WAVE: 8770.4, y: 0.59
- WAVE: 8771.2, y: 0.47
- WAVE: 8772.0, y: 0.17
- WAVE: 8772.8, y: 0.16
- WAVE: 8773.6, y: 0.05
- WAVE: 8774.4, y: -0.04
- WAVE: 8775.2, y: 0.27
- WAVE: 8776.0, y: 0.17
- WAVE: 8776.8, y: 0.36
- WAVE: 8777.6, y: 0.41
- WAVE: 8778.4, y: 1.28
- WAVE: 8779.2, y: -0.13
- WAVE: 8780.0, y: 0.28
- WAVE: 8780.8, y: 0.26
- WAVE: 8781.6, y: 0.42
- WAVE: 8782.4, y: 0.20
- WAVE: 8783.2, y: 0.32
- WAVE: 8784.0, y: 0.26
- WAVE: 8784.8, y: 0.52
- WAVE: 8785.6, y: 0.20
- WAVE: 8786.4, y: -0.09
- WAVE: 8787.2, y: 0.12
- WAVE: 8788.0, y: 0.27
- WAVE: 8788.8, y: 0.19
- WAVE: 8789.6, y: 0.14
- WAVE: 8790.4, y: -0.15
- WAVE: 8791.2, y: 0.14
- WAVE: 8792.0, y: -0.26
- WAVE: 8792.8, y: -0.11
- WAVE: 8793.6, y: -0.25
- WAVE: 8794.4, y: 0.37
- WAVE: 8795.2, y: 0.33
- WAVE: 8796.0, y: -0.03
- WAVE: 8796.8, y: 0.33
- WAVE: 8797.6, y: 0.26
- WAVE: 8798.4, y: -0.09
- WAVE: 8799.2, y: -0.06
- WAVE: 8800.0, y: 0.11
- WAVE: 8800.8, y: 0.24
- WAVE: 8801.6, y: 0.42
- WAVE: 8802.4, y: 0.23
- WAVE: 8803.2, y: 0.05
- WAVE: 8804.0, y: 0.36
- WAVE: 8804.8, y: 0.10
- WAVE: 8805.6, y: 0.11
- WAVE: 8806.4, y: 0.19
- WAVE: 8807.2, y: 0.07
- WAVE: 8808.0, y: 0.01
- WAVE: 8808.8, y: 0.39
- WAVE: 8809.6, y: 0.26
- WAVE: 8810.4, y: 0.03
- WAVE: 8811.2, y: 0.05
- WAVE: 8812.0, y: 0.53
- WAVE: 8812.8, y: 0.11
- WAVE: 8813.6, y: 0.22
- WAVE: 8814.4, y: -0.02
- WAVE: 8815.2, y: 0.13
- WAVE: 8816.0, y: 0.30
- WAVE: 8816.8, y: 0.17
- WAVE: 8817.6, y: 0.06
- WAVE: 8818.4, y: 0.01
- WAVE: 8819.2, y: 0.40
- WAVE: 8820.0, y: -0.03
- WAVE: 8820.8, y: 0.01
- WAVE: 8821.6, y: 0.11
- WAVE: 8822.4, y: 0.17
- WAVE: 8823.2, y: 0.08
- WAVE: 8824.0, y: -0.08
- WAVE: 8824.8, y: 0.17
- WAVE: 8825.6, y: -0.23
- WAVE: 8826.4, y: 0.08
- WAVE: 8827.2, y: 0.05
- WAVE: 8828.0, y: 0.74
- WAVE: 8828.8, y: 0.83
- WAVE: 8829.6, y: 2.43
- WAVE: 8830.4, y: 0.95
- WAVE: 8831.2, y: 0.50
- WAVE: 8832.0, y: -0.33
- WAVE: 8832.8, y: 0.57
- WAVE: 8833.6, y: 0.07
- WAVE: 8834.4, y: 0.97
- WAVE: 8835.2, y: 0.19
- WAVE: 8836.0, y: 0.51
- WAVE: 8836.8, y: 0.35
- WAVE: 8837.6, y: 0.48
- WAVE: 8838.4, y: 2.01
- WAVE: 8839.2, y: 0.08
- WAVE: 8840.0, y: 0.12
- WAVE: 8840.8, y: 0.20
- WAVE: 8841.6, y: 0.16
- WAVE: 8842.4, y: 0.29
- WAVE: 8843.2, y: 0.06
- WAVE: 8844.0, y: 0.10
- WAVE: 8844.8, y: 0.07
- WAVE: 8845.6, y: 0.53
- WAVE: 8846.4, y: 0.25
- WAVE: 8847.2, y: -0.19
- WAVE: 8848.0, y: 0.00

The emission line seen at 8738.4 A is Hbeta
